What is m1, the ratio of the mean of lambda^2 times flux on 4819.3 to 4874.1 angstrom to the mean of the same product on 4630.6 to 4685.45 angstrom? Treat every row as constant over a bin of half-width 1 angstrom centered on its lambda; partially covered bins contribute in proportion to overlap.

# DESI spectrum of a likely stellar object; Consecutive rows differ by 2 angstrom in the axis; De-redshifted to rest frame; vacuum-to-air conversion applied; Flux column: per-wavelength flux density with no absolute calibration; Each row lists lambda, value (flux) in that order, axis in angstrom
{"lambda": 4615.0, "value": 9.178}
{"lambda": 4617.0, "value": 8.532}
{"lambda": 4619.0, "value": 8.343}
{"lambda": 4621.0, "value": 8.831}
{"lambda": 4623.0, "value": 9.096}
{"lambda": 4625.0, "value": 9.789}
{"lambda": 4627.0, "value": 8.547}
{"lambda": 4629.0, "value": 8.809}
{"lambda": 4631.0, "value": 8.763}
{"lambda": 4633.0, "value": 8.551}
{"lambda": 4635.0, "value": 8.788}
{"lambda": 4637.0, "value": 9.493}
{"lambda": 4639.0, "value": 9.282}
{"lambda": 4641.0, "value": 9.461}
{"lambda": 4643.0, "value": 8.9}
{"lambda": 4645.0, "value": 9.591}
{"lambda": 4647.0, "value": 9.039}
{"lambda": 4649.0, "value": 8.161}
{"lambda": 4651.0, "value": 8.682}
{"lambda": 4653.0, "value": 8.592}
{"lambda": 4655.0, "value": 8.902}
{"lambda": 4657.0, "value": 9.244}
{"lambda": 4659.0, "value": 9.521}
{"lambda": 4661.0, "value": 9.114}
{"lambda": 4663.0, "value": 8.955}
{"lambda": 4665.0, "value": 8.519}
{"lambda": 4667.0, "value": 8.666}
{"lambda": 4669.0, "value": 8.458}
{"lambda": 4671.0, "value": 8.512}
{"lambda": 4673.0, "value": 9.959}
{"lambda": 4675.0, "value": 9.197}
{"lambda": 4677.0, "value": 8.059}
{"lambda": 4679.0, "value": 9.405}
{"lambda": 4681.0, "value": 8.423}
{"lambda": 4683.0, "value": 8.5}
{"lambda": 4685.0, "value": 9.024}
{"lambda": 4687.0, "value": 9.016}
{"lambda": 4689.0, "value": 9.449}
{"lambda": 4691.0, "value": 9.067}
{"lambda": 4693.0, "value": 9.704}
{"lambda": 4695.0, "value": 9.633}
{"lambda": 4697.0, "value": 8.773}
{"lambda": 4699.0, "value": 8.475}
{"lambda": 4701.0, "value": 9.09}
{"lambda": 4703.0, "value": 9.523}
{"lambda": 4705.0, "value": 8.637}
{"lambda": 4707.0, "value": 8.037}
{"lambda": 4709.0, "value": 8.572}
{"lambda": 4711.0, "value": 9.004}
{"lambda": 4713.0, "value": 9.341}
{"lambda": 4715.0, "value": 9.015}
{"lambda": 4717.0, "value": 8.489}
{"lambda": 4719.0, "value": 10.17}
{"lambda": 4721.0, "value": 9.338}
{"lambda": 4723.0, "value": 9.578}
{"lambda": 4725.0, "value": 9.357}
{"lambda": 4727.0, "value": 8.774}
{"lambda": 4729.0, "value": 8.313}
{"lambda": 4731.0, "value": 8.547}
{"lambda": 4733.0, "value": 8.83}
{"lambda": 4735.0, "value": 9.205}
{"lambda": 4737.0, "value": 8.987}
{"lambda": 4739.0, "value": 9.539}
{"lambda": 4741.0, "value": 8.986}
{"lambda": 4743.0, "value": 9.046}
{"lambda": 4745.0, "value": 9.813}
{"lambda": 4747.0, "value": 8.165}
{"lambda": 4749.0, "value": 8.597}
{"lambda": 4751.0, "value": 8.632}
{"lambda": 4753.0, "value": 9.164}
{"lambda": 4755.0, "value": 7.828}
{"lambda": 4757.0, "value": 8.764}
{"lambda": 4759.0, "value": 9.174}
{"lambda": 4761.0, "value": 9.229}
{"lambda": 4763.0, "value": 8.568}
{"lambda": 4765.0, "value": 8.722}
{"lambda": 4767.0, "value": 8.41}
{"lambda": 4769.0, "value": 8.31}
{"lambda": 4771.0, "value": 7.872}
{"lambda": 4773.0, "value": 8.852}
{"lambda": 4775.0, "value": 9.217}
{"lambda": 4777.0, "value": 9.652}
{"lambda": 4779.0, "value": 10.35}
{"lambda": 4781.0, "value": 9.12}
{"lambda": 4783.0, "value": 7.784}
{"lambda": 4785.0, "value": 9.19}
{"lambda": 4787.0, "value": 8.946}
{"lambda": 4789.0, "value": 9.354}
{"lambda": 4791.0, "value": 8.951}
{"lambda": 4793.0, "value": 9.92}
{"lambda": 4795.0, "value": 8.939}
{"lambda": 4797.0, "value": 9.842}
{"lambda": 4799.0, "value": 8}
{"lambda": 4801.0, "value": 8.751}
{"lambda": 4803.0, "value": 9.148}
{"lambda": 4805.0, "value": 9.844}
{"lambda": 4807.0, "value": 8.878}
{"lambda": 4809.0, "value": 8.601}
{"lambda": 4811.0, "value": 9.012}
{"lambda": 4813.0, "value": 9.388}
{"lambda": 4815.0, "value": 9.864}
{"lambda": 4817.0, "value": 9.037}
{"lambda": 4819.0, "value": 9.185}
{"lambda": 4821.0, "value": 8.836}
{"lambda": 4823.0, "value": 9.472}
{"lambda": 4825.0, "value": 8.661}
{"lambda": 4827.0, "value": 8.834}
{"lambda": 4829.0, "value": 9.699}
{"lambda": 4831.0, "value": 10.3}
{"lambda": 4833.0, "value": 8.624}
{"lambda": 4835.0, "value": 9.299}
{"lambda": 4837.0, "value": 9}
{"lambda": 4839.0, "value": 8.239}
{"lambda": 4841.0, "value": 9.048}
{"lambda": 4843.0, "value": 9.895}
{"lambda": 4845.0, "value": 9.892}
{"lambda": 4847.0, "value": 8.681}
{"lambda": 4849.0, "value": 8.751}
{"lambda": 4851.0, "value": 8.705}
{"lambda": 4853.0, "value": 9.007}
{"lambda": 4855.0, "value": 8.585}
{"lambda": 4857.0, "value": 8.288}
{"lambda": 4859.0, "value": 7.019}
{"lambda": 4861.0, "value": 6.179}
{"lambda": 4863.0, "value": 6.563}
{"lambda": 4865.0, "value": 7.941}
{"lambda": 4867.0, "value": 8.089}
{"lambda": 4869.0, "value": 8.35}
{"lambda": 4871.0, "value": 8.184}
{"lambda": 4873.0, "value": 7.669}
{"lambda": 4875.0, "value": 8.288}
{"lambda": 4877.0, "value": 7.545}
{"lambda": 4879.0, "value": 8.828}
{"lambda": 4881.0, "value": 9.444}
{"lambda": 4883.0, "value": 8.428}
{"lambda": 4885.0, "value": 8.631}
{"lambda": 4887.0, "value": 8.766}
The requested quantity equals 1.04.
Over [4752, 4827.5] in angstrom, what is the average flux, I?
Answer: 8.99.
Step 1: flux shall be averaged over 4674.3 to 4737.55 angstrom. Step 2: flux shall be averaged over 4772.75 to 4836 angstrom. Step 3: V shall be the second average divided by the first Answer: 1.02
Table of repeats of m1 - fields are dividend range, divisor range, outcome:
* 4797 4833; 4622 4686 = 1.10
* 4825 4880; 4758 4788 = 0.99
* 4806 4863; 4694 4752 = 1.03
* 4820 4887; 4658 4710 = 1.03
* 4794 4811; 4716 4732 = 1.03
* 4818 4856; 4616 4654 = 1.11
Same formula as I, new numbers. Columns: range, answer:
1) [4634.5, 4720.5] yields 8.99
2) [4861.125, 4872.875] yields 7.69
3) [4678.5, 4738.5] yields 9.01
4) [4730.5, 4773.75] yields 8.79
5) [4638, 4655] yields 8.96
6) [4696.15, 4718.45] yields 8.84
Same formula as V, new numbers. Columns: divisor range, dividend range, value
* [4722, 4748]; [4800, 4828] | 1.01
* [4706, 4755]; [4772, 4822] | 1.02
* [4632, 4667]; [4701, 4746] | 1.01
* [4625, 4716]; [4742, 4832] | 1.01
